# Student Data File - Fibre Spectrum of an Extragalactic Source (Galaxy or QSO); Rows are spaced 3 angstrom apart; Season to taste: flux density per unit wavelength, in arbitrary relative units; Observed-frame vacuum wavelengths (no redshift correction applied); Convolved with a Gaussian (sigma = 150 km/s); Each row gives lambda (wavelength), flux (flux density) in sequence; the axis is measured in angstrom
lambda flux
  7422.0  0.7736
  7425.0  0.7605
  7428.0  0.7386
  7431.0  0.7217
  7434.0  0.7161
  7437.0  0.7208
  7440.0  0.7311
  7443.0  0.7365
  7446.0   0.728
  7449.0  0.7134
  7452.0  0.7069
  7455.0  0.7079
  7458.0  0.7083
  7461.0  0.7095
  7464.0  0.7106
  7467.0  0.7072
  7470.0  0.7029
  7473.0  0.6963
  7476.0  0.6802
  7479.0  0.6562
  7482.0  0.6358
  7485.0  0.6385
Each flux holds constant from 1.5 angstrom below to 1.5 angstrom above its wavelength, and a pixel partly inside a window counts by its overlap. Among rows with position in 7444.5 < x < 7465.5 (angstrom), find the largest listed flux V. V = 0.728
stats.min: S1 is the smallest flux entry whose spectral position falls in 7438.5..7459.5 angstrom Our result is 0.7069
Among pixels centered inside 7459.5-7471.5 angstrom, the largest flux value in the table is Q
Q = 0.7106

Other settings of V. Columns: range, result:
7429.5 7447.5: 0.7365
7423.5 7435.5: 0.7605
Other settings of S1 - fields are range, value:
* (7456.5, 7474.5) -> 0.6963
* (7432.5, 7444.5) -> 0.7161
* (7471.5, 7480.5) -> 0.6562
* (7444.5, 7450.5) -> 0.7134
